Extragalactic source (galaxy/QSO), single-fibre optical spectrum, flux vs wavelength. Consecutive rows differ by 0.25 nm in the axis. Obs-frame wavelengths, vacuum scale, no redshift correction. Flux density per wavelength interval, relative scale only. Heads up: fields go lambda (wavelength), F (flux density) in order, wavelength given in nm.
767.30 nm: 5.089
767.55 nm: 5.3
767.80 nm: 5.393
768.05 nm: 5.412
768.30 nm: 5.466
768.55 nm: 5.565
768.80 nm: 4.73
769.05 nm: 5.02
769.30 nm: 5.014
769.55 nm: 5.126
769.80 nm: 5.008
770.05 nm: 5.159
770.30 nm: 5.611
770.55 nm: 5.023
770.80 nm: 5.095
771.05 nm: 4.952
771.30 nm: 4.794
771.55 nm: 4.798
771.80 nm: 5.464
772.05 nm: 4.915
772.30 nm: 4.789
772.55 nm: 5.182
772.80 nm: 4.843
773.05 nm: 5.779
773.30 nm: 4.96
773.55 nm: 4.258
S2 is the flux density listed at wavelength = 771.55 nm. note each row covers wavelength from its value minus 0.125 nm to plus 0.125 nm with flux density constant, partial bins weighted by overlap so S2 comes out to 4.798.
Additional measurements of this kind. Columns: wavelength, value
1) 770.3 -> 5.611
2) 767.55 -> 5.3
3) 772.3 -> 4.789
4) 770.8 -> 5.095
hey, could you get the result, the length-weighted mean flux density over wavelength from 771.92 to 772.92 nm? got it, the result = 4.94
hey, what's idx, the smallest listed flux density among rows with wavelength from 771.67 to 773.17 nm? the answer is 4.789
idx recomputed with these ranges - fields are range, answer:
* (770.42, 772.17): 4.794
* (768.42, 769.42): 4.73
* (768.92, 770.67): 5.008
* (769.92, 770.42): 5.159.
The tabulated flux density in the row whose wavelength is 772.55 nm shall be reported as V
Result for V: 5.182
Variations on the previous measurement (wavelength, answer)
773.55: 4.258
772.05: 4.915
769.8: 5.008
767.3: 5.089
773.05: 5.779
